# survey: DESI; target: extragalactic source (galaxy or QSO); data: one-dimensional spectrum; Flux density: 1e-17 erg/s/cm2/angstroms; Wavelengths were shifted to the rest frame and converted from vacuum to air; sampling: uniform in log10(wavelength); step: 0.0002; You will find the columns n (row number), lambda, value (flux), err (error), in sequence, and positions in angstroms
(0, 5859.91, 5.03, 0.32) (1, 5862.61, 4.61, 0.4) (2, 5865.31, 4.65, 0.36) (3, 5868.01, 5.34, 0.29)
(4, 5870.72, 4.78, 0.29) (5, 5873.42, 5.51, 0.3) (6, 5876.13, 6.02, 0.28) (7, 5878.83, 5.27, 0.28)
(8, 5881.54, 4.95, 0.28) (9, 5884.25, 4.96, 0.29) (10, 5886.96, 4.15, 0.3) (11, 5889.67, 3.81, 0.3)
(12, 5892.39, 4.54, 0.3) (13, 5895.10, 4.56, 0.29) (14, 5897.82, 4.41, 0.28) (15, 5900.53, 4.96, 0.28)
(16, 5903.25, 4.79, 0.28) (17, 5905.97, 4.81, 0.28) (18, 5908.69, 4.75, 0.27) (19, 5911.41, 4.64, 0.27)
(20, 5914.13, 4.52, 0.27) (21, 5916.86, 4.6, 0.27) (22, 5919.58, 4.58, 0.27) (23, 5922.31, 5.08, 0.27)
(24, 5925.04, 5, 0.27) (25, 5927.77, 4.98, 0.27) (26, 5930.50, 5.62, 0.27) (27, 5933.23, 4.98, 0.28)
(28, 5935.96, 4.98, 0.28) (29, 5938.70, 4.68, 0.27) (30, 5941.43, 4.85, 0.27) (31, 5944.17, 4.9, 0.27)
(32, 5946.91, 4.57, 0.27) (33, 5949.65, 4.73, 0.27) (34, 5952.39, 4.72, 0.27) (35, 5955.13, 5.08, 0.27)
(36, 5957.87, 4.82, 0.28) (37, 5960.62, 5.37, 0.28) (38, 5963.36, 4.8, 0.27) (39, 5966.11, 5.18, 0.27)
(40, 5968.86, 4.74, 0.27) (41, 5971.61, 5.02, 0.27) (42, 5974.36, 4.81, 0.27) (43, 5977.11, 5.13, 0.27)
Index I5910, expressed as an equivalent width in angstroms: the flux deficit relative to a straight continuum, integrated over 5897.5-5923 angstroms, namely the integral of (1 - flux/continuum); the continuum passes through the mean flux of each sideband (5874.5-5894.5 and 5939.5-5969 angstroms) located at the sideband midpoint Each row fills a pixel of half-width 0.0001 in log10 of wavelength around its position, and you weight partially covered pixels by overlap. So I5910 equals 0.7 angstroms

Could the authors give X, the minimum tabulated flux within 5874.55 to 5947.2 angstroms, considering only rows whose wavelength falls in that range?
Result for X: 3.81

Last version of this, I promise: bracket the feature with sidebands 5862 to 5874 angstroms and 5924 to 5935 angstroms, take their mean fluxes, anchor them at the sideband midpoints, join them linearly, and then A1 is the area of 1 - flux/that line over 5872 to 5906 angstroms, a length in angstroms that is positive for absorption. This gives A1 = 1.3 angstroms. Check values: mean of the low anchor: 4.97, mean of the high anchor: 5.15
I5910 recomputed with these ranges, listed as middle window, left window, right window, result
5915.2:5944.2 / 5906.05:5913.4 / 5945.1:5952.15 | -1.5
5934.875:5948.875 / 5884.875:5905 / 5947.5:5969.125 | 0.1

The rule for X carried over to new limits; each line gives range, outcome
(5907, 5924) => 4.52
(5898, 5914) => 4.64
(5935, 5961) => 4.57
